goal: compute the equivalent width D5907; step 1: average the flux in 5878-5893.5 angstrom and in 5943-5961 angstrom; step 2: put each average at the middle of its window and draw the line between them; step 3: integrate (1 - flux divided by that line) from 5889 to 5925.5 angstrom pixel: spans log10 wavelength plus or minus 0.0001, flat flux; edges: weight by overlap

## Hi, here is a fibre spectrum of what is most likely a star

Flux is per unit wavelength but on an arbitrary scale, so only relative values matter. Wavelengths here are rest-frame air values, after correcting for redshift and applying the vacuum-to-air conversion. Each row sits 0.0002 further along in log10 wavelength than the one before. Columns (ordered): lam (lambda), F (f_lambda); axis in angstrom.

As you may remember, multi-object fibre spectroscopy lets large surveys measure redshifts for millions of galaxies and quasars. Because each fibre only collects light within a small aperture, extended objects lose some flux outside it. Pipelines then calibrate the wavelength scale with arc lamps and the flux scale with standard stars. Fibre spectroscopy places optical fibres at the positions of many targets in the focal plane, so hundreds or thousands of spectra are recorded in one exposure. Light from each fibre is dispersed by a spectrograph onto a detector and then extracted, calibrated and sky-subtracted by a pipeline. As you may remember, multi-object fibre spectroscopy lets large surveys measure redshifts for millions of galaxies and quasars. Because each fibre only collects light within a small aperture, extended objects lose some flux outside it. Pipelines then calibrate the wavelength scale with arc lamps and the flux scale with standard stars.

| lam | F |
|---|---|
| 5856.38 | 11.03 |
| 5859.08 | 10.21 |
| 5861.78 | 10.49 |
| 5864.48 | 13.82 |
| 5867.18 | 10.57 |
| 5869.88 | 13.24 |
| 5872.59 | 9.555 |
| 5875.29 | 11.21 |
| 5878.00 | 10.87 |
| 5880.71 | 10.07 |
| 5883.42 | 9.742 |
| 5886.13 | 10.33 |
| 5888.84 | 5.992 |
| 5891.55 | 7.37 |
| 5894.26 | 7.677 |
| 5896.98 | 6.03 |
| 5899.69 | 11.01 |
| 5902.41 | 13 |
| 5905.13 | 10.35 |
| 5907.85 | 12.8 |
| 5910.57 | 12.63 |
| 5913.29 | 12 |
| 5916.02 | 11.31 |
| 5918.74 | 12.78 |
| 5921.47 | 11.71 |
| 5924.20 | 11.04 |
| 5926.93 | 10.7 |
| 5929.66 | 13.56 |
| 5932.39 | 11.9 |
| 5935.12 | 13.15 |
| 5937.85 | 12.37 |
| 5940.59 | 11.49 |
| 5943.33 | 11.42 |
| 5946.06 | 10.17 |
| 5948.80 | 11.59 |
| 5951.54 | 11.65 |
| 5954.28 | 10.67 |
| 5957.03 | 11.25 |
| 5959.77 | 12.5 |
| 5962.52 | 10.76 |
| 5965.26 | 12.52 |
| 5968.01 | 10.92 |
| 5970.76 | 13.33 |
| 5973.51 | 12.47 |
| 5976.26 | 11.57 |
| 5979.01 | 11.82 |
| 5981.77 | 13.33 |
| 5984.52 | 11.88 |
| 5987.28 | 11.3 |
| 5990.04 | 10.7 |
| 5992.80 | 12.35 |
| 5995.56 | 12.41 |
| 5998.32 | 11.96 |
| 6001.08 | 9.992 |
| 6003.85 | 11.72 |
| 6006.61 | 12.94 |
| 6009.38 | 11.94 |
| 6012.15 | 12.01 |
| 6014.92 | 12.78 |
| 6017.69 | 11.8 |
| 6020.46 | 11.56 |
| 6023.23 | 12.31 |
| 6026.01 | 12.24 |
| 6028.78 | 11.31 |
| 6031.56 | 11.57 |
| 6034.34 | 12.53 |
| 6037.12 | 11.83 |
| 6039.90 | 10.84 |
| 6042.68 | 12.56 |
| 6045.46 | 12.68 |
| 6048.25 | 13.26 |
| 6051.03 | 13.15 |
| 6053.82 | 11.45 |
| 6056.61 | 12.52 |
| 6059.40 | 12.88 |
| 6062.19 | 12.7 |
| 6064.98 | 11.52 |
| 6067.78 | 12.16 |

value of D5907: -3.4 angstrom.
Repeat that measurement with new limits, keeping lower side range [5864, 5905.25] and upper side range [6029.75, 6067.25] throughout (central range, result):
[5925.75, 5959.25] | -2.9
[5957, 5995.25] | -2.4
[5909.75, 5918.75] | -1.5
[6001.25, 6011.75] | -0.2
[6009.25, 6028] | -0.4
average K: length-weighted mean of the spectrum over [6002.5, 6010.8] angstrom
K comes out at 12.2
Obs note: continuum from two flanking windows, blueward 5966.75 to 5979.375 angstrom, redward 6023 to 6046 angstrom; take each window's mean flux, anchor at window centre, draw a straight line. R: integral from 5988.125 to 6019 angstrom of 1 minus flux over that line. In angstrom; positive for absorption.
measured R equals 0.3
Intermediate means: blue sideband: 12.1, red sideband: 11.9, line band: 11.9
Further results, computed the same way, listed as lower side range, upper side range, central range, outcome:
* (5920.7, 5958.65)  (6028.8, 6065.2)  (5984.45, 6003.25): 0.7 angstrom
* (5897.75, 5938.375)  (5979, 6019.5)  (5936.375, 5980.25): 1.0 angstrom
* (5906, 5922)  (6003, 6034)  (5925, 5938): -0.1 angstrom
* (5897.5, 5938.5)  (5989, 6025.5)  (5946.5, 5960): 0.6 angstrom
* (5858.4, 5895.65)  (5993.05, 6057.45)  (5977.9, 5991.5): -0.3 angstrom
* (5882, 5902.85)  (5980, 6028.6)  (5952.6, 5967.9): -1.2 angstrom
